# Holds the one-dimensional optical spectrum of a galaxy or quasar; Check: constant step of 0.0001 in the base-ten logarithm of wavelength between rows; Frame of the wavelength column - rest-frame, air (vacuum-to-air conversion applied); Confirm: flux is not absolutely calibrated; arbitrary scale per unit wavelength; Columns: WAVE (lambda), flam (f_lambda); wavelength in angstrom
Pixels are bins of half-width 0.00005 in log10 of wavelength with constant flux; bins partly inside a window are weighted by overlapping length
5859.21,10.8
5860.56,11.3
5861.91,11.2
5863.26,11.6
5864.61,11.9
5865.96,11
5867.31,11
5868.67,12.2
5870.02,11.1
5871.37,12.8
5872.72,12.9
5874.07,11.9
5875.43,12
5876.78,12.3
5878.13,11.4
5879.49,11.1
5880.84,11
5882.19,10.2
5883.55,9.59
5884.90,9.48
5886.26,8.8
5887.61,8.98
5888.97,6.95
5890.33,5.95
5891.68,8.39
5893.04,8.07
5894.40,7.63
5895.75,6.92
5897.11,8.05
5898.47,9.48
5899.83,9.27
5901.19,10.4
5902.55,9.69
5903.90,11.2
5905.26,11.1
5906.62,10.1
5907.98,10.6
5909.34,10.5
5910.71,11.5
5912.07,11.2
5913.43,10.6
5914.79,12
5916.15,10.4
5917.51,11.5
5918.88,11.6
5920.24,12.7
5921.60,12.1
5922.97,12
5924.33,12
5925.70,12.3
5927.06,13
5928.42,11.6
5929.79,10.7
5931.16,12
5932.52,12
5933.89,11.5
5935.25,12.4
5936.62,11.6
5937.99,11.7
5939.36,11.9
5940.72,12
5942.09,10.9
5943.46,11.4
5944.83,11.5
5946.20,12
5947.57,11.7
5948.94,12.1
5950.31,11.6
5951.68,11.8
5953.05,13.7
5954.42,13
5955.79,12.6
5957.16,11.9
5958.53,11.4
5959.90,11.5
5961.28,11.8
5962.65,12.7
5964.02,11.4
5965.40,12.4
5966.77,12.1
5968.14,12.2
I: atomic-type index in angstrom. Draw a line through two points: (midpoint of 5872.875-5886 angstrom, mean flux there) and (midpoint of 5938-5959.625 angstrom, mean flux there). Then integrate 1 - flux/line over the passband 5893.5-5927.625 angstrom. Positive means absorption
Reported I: 2.2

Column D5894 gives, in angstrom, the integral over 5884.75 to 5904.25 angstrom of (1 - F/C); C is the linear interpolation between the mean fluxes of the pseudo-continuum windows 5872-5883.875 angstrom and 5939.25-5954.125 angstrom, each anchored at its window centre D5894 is 5.1 angstrom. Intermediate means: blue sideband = 11.4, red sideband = 11.9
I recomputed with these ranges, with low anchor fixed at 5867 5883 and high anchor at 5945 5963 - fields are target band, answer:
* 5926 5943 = 0.31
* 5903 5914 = 0.95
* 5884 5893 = 2.76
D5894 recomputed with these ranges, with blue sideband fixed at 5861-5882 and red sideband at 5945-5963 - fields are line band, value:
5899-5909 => 1.27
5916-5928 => -0.08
